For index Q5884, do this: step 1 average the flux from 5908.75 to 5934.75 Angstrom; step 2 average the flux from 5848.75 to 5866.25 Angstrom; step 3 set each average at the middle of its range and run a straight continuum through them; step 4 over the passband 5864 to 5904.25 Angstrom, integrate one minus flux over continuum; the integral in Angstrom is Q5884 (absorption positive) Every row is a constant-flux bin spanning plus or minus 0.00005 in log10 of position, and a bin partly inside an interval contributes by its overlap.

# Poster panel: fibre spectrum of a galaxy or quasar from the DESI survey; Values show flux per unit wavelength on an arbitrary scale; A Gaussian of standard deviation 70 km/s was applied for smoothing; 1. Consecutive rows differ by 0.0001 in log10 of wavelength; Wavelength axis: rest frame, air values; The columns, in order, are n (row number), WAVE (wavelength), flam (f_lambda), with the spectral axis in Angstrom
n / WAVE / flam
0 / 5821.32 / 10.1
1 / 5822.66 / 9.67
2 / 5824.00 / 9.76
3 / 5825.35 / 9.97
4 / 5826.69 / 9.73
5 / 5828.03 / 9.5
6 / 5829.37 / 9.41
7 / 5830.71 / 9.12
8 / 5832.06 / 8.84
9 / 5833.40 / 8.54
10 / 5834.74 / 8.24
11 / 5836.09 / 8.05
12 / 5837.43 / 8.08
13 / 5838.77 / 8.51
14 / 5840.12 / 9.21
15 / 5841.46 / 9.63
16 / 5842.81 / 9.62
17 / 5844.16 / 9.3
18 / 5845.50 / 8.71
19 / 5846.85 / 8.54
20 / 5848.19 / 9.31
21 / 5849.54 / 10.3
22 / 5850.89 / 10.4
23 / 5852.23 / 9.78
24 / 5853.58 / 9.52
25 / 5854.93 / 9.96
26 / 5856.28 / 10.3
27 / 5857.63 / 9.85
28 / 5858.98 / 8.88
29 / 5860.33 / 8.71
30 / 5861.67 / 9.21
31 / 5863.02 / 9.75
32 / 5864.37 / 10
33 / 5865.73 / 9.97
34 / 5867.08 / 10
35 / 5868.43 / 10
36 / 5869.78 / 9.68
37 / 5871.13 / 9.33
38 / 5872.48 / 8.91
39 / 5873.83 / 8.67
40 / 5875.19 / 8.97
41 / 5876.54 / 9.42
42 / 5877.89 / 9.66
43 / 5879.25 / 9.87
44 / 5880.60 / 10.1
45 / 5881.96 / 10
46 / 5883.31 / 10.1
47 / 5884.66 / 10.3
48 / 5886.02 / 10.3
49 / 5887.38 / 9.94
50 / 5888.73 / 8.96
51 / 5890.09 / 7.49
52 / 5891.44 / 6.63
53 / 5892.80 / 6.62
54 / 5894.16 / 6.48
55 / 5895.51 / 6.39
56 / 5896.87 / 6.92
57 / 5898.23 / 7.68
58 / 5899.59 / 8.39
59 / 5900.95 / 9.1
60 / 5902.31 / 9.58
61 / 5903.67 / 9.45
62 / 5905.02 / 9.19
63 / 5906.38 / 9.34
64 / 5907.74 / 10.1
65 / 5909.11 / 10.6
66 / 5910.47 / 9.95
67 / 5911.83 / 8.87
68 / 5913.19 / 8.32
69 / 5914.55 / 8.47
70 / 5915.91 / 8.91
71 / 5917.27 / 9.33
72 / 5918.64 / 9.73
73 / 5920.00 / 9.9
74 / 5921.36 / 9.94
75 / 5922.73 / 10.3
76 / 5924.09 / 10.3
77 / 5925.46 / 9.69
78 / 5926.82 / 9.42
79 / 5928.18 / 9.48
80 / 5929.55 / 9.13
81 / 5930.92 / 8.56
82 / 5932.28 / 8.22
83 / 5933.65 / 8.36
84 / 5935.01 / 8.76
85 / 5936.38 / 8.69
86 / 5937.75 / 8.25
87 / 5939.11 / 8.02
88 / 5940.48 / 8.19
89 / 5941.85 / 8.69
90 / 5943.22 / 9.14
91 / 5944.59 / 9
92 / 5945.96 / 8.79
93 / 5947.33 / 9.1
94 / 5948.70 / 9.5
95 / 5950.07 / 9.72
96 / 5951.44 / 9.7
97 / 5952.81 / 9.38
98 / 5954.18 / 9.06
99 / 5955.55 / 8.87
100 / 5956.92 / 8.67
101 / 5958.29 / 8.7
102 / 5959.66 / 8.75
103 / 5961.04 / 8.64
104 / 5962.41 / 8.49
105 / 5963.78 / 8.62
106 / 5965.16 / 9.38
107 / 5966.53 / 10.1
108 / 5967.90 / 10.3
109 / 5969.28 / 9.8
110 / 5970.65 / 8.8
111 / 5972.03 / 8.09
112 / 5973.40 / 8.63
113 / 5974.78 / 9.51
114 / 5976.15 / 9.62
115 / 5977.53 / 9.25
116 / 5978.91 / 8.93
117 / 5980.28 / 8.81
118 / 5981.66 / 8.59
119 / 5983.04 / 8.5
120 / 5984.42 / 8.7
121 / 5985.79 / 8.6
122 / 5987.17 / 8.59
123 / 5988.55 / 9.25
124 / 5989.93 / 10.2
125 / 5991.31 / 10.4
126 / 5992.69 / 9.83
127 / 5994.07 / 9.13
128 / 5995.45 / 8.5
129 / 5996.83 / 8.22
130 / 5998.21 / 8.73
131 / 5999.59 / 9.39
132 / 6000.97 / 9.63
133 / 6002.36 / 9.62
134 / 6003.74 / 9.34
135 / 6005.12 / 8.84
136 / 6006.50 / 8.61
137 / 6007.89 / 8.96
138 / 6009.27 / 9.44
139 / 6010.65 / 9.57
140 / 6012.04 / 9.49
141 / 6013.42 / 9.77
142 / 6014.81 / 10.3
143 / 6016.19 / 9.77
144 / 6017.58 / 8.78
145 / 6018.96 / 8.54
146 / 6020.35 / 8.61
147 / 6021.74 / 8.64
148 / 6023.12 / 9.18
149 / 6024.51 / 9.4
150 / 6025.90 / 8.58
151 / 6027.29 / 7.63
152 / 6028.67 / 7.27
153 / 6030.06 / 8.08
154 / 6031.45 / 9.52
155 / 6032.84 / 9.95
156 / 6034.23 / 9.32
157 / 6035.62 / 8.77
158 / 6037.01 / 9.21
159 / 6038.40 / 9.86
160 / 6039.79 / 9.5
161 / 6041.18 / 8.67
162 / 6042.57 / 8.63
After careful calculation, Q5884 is 2.6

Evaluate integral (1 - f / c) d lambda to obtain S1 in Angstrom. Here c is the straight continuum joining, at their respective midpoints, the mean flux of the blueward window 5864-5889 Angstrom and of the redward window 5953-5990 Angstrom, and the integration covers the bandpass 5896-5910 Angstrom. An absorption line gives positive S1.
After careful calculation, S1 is 0.7 Angstrom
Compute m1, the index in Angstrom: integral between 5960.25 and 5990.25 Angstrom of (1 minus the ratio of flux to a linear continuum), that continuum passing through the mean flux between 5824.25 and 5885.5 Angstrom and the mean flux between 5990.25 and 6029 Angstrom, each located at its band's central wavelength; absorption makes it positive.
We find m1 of 0.4 Angstrom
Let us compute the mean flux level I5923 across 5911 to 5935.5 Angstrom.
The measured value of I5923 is 9.22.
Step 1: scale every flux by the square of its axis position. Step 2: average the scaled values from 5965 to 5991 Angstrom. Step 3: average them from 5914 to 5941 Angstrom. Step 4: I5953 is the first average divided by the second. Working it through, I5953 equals 1.02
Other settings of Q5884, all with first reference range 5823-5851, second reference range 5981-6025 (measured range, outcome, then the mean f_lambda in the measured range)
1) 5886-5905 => 2.20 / 8.1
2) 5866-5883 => -0.77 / 9.58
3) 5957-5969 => 0.05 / 9.12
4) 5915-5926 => -0.69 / 9.73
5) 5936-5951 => 0.52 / 8.84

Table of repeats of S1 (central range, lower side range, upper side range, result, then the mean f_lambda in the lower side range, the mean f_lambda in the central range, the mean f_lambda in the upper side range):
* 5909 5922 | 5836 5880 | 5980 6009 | -0.1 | 9.42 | 9.35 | 9.08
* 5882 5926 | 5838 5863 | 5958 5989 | 1.2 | 9.43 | 8.99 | 8.99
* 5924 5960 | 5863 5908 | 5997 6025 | 0.6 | 9.02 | 8.95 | 9.21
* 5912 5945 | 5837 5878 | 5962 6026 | 0.9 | 9.43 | 9.03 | 9.16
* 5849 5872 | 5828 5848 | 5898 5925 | -1.8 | 8.88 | 9.73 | 9.4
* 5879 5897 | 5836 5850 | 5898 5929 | 1.3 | 9.05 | 8.6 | 9.42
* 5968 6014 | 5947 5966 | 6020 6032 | -1.9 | 9.05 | 9.15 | 8.53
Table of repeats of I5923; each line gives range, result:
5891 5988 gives 8.91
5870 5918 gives 8.93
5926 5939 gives 8.75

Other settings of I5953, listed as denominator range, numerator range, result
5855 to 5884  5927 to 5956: 0.95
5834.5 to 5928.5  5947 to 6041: 1.03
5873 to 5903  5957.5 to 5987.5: 1.06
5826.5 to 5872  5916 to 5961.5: 1.00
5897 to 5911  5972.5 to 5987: 0.99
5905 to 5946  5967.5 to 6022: 1.02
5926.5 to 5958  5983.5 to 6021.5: 1.06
